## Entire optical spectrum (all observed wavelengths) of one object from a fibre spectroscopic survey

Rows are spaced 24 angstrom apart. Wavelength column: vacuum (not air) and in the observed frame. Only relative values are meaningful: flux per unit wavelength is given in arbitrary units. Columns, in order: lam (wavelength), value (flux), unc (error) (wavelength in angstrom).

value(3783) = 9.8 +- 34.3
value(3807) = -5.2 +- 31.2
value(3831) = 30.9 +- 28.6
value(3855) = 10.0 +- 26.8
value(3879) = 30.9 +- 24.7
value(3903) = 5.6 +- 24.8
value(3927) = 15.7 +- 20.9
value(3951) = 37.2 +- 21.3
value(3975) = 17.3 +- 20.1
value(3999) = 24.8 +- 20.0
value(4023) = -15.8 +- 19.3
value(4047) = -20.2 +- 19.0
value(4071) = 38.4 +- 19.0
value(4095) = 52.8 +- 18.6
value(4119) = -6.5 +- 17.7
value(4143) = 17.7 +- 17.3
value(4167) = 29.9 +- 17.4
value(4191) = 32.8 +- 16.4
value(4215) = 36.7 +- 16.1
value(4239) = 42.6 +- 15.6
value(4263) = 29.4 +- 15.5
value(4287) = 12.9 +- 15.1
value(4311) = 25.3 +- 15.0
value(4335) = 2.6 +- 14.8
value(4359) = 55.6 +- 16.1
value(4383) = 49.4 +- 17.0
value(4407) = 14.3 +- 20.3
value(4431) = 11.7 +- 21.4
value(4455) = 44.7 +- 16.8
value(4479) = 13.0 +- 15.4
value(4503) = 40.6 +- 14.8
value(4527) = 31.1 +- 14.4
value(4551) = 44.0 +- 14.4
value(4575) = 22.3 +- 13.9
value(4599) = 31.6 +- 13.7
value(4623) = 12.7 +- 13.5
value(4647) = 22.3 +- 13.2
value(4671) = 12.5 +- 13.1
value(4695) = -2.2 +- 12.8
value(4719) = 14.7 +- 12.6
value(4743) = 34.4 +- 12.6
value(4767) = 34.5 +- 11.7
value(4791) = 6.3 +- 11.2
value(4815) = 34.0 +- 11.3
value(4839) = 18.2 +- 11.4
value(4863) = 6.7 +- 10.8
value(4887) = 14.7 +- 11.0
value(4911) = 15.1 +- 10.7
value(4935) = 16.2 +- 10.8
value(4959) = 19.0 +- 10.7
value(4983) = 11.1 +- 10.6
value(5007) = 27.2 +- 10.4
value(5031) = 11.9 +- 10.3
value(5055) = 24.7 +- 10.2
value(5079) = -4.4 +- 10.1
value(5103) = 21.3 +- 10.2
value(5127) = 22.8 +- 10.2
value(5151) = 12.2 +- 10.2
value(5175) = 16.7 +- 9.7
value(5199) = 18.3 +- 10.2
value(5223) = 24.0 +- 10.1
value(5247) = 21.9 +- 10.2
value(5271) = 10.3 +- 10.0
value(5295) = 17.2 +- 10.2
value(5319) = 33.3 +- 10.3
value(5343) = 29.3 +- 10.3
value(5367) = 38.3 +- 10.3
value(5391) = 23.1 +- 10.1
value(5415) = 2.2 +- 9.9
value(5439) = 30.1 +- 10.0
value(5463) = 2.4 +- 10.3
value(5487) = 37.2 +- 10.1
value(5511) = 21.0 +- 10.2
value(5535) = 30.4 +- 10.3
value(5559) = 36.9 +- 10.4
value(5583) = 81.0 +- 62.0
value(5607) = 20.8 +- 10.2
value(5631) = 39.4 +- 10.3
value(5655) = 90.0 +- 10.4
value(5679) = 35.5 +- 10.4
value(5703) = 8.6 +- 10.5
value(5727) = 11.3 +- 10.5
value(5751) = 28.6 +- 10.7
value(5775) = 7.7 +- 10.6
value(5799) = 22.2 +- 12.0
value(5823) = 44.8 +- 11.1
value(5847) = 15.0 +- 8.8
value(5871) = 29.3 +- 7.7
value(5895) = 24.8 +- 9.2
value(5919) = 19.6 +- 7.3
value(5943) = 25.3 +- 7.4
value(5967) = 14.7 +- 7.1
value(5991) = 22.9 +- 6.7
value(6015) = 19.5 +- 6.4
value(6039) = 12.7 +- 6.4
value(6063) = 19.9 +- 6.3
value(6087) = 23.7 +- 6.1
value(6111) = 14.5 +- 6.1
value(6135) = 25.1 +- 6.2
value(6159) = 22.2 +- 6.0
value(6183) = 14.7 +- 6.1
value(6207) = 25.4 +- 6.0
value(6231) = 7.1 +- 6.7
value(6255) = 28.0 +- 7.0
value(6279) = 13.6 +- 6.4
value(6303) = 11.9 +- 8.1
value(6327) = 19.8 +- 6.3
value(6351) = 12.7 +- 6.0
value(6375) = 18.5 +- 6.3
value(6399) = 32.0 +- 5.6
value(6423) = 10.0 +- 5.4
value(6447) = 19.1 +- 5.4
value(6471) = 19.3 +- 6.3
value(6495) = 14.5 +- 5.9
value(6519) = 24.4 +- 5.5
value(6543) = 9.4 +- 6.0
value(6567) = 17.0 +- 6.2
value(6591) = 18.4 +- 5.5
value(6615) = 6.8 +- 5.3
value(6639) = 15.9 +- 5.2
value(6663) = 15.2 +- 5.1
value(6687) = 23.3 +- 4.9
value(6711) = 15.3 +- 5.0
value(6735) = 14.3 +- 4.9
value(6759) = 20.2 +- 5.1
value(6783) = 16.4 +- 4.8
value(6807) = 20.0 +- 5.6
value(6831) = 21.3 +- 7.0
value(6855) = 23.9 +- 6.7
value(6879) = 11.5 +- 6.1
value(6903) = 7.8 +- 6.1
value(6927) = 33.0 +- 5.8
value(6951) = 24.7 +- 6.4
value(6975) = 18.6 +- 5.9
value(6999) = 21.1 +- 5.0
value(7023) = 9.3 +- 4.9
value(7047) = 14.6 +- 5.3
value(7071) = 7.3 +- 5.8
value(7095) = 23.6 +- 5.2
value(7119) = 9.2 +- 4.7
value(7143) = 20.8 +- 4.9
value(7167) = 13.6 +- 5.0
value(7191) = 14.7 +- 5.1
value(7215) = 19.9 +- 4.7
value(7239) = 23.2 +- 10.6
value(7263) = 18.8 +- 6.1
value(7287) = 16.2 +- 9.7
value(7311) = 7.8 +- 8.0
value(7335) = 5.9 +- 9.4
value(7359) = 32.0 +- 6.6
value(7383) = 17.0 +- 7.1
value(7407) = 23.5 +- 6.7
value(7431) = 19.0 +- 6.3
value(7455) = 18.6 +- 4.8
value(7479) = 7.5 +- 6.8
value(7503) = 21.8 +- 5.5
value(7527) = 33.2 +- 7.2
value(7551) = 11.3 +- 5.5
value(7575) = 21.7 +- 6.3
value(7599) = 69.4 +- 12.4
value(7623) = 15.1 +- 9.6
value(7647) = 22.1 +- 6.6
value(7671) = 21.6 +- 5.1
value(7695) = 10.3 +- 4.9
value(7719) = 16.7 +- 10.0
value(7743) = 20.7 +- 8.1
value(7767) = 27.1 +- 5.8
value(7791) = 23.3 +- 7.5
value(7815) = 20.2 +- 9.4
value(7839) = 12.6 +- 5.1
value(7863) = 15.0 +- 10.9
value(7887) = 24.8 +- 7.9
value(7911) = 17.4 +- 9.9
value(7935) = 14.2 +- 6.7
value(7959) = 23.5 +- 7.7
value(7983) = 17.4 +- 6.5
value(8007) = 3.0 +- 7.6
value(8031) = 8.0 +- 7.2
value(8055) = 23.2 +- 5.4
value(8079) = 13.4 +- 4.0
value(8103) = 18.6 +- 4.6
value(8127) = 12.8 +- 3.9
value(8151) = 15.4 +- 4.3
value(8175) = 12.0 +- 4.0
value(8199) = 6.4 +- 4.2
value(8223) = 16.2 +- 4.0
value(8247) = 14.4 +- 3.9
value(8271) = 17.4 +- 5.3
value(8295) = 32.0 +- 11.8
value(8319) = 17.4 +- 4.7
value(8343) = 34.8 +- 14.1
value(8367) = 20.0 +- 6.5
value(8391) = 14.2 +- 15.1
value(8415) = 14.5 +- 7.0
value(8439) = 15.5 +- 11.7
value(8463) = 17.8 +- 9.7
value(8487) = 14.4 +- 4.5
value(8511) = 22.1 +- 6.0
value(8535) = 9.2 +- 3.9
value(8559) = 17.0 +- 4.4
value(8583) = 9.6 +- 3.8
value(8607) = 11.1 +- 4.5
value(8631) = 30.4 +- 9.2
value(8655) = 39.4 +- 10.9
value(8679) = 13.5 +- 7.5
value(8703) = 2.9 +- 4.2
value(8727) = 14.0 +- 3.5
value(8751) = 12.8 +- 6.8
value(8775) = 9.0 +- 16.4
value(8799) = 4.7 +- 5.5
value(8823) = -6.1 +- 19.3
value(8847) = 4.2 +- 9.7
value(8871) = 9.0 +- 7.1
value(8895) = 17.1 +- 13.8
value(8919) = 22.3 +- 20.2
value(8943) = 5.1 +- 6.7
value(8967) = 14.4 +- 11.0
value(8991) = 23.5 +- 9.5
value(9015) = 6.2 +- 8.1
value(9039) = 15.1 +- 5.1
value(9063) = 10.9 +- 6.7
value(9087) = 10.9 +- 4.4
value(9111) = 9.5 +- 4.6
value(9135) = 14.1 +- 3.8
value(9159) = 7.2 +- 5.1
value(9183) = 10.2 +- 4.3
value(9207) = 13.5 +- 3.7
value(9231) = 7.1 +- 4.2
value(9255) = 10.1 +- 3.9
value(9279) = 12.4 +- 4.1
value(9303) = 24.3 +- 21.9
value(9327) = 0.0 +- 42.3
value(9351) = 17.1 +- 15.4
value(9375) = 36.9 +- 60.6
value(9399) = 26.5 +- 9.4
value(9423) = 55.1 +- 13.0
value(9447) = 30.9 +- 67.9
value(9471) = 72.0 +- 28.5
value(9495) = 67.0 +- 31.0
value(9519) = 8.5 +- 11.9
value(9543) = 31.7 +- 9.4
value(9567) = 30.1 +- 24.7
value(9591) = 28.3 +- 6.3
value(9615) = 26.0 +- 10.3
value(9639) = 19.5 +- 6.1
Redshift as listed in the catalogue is 0.515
